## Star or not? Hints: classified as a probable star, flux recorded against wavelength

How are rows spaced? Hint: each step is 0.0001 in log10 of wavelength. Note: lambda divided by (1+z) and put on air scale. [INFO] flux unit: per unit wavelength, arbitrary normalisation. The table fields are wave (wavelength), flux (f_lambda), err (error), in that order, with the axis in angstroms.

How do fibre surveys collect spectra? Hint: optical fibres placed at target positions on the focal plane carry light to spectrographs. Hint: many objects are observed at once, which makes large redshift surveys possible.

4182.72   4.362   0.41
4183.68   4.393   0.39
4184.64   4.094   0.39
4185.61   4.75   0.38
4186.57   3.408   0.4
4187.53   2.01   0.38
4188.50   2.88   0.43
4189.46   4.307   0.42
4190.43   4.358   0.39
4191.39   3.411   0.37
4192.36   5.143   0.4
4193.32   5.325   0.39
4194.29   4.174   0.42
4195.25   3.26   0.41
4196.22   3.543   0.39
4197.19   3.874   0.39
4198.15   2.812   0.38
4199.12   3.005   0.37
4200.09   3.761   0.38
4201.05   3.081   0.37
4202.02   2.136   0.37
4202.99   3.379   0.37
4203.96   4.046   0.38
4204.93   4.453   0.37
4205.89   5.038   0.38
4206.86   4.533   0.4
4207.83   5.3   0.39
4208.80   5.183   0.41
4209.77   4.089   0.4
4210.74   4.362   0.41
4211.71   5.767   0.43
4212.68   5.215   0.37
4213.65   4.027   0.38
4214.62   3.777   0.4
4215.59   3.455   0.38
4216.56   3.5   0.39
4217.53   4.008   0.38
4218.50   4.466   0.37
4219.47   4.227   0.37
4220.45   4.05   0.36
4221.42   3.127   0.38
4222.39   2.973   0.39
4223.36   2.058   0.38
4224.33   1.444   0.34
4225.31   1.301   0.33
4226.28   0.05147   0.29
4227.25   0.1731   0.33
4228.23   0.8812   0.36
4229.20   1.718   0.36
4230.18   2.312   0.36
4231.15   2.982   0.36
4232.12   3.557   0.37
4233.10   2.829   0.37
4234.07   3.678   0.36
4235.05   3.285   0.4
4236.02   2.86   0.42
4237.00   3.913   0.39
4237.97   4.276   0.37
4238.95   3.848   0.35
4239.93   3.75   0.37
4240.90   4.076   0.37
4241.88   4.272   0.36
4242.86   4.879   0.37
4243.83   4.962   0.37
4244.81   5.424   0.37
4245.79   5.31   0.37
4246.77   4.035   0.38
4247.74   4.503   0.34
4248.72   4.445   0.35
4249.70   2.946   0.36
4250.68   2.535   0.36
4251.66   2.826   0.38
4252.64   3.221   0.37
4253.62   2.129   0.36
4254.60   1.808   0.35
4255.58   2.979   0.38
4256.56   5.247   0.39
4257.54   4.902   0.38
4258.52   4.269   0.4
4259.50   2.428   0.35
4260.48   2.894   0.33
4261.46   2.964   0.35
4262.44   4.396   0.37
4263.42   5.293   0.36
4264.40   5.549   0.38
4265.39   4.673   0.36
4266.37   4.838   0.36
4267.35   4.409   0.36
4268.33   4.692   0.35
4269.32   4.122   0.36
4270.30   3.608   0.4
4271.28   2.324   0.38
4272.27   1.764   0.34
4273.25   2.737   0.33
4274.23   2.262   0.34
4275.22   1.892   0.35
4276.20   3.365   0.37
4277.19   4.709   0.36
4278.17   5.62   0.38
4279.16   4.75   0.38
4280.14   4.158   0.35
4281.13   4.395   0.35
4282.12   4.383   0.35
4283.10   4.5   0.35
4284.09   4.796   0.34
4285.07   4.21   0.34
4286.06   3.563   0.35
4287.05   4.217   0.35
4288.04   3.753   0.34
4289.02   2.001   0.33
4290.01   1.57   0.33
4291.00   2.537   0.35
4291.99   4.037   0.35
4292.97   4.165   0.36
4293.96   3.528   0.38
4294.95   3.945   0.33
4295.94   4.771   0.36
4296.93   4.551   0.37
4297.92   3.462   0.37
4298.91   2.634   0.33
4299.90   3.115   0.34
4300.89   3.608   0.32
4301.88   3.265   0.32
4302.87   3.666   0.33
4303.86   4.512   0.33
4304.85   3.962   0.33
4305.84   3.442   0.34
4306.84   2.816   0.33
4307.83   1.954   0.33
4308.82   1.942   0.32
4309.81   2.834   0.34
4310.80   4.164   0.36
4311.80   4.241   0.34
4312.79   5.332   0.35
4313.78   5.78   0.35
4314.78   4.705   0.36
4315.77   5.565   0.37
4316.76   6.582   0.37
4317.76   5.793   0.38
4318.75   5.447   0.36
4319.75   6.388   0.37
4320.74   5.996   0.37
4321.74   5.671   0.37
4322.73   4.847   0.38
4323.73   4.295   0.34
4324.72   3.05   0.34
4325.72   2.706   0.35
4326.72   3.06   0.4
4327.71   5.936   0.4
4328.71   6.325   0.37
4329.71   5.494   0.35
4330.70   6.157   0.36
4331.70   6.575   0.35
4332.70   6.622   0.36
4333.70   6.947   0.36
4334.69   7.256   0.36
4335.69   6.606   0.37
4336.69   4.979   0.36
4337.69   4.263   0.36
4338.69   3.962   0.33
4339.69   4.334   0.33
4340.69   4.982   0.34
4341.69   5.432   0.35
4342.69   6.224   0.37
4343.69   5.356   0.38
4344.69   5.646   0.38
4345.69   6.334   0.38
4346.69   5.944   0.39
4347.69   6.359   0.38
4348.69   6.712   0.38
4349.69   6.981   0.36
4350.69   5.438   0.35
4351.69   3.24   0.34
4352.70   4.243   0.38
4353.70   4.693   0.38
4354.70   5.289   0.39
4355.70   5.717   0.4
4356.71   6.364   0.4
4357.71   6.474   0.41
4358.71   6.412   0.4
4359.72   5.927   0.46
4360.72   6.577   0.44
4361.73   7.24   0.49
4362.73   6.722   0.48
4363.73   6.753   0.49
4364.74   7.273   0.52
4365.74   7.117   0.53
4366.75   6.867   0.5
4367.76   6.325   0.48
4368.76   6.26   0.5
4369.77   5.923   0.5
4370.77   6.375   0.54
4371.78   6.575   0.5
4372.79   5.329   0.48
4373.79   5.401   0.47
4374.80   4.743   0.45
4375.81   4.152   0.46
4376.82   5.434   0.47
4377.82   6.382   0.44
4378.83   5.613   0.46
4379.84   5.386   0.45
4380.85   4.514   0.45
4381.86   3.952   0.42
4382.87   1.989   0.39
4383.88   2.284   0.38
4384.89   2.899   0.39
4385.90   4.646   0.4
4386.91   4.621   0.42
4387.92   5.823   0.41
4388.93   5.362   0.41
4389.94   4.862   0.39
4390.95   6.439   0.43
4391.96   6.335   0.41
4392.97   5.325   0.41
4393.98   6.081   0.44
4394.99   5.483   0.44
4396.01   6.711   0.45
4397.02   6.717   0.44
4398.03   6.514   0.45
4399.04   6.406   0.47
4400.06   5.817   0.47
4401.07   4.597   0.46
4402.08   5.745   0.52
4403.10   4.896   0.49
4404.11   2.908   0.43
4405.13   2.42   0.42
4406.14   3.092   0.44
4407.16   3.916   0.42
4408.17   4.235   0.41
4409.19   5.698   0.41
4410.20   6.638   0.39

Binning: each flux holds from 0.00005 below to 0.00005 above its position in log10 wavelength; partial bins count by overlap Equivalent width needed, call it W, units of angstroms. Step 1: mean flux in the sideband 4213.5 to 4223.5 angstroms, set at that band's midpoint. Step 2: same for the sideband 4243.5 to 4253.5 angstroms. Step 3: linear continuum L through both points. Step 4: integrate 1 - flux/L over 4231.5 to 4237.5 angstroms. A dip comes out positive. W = 0.7 angstroms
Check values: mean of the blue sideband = 3.65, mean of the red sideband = 3.93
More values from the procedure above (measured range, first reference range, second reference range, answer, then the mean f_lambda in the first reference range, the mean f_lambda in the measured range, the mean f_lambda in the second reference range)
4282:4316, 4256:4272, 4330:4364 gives 7.8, 4.12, 3.74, 5.84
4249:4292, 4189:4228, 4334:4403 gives 7.4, 3.63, 3.64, 5.6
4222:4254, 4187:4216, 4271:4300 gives 5.6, 3.99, 3.14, 3.61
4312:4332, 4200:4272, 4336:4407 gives -2.0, 3.64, 5.26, 5.43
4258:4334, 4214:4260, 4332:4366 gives 8.2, 3.32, 4.17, 5.89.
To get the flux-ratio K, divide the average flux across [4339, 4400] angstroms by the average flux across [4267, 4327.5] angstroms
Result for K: 1.42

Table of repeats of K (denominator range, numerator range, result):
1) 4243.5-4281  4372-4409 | 1.29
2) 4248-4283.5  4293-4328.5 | 1.14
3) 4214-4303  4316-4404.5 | 1.57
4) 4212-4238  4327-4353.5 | 1.91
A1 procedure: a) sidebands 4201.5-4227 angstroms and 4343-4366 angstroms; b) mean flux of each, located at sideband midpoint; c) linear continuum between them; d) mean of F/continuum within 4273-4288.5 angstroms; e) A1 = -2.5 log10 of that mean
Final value 0.20 mag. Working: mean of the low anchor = 3.66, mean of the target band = 3.98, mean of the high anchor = 6.03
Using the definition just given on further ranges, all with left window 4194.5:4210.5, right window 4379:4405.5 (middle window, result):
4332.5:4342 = -0.18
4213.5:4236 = 0.40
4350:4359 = -0.12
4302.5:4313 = 0.27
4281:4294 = 0.18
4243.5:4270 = 0.05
